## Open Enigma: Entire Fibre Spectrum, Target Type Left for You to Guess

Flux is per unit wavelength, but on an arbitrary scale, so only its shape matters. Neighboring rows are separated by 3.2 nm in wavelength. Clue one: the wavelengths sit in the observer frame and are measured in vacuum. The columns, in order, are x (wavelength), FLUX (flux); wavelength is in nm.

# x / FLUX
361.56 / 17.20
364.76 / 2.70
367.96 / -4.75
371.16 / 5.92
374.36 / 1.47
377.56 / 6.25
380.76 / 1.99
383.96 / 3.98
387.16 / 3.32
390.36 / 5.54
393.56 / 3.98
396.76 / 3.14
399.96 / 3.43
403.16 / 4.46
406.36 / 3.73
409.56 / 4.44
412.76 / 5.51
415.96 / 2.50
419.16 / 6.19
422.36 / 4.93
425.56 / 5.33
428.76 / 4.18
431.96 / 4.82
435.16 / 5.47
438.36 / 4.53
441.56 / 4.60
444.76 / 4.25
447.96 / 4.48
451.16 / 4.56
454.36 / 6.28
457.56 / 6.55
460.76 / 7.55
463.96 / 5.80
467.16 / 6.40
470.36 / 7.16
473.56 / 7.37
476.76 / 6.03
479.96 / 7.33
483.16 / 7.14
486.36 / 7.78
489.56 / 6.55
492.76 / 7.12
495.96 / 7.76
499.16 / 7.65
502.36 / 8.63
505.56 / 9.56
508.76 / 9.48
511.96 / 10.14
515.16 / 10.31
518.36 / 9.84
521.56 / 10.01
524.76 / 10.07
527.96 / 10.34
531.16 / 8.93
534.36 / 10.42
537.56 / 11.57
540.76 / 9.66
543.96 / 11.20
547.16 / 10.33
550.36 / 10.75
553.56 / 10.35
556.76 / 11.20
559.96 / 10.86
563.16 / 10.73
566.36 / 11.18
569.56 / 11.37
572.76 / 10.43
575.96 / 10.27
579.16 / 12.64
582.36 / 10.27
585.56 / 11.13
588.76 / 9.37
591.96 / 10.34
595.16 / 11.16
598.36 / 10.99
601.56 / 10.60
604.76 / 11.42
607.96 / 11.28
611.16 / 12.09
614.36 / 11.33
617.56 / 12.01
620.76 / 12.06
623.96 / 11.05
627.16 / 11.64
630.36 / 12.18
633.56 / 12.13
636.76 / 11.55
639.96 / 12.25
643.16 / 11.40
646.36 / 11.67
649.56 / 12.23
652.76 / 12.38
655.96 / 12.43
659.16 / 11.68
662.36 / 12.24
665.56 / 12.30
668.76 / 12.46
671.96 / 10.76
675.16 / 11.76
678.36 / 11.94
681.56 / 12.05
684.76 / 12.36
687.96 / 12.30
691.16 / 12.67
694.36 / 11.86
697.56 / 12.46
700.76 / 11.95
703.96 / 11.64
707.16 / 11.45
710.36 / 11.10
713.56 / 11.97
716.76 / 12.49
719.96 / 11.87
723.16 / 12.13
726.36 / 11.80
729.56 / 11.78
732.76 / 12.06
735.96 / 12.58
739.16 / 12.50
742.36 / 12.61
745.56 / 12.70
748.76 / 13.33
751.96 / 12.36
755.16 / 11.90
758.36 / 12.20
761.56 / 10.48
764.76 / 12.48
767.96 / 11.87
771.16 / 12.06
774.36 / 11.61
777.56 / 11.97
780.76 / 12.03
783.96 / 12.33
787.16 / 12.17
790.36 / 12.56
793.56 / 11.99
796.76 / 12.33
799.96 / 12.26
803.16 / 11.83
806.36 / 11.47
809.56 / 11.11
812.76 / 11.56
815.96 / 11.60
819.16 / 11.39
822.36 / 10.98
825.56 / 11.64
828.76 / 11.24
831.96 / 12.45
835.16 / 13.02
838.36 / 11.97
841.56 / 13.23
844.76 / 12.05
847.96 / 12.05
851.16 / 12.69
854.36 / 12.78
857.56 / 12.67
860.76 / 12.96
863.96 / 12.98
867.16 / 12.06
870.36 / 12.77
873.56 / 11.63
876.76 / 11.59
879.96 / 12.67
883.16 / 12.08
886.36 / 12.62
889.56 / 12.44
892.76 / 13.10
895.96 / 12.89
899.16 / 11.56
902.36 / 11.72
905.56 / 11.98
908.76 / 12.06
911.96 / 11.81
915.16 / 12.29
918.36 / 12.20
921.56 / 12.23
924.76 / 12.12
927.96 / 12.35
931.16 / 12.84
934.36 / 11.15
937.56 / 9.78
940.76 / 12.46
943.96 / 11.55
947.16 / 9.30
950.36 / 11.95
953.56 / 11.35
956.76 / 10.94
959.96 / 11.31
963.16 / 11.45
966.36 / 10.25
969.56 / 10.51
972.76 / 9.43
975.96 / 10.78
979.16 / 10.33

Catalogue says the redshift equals 0.139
